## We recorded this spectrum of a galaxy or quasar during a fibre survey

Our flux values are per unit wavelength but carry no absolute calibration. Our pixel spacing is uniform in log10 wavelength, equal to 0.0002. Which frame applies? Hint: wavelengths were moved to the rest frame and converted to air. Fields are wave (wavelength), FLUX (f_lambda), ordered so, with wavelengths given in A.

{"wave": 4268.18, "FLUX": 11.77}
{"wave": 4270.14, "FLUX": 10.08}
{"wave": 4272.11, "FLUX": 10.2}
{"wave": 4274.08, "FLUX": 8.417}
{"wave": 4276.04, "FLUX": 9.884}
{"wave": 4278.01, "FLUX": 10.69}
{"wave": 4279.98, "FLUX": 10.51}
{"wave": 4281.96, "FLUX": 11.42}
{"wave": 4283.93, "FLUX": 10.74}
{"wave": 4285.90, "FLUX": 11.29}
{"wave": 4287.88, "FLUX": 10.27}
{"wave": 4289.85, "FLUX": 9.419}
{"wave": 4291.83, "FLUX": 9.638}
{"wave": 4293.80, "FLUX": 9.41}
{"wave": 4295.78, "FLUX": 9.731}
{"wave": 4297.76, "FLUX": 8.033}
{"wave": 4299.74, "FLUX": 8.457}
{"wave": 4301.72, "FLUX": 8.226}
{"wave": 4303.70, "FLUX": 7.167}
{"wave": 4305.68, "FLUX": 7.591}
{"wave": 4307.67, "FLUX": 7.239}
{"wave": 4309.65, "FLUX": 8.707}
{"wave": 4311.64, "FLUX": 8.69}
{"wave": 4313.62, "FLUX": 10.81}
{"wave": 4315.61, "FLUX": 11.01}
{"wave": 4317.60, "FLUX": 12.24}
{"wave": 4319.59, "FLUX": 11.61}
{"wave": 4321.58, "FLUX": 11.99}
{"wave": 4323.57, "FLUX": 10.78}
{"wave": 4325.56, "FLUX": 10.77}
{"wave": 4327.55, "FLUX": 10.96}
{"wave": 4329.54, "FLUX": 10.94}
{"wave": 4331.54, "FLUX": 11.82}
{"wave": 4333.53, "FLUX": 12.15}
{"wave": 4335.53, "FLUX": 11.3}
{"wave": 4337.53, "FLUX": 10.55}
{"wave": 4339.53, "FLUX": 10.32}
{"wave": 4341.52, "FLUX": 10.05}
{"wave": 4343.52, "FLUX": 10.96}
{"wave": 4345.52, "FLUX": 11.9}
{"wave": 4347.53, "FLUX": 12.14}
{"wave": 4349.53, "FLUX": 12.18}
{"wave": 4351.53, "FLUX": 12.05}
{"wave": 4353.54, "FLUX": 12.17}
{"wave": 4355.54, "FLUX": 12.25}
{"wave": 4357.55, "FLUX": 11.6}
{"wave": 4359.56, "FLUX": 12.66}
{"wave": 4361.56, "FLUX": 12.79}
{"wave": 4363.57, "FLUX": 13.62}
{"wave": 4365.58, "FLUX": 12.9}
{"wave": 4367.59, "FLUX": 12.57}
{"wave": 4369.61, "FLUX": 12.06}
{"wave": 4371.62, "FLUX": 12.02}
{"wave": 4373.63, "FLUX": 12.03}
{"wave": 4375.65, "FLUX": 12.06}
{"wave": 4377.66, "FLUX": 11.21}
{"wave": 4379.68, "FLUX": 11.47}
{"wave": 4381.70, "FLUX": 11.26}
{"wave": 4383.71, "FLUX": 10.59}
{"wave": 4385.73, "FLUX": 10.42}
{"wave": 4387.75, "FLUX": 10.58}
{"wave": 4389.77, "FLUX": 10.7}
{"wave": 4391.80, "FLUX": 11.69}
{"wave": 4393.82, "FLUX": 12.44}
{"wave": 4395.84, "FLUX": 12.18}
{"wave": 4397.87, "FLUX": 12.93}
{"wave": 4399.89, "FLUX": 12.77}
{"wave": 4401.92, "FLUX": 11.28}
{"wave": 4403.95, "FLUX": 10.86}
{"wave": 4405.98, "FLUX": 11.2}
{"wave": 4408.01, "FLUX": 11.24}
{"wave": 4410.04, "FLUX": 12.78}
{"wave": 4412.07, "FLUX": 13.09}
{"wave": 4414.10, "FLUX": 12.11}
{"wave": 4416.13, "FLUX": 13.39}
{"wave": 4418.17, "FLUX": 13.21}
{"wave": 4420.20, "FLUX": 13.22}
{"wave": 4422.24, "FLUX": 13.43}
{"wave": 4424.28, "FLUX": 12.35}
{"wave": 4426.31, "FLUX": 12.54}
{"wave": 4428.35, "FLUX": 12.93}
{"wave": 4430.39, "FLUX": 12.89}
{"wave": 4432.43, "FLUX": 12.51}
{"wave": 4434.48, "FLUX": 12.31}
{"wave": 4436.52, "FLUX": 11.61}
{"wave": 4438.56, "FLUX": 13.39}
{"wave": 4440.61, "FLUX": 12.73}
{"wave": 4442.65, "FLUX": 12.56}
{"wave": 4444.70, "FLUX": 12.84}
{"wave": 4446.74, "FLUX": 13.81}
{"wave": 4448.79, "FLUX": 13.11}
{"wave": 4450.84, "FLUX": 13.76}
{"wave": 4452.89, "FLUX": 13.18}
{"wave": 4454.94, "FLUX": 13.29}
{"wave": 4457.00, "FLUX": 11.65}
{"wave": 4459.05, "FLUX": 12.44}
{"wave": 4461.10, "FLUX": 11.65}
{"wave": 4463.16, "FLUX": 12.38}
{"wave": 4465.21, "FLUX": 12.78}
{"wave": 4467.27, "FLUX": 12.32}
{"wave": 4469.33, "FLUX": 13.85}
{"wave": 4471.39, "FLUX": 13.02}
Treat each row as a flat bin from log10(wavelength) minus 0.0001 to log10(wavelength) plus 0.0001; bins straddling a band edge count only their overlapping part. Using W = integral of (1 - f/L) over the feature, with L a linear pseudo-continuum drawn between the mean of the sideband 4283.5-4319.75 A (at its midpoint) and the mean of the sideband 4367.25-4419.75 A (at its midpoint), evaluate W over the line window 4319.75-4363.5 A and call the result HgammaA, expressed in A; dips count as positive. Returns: -4.60 A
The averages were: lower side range 9.42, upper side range 11.9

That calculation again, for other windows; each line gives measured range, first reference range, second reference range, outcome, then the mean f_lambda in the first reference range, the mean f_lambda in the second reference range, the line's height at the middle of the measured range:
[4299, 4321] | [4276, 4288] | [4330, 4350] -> 3.44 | 10.8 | 11.3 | 11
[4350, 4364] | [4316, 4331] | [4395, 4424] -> -0.77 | 11.3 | 12.4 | 11.7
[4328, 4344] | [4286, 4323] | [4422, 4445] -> -1.15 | 9.52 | 12.6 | 10.3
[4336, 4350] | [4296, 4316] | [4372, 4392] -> -1.80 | 8.56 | 11.2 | 9.85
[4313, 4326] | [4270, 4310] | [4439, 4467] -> -1.77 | 9.38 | 12.8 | 10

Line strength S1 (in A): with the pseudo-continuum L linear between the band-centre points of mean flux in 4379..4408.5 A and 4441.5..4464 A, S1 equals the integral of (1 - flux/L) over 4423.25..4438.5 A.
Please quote -0.3 A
